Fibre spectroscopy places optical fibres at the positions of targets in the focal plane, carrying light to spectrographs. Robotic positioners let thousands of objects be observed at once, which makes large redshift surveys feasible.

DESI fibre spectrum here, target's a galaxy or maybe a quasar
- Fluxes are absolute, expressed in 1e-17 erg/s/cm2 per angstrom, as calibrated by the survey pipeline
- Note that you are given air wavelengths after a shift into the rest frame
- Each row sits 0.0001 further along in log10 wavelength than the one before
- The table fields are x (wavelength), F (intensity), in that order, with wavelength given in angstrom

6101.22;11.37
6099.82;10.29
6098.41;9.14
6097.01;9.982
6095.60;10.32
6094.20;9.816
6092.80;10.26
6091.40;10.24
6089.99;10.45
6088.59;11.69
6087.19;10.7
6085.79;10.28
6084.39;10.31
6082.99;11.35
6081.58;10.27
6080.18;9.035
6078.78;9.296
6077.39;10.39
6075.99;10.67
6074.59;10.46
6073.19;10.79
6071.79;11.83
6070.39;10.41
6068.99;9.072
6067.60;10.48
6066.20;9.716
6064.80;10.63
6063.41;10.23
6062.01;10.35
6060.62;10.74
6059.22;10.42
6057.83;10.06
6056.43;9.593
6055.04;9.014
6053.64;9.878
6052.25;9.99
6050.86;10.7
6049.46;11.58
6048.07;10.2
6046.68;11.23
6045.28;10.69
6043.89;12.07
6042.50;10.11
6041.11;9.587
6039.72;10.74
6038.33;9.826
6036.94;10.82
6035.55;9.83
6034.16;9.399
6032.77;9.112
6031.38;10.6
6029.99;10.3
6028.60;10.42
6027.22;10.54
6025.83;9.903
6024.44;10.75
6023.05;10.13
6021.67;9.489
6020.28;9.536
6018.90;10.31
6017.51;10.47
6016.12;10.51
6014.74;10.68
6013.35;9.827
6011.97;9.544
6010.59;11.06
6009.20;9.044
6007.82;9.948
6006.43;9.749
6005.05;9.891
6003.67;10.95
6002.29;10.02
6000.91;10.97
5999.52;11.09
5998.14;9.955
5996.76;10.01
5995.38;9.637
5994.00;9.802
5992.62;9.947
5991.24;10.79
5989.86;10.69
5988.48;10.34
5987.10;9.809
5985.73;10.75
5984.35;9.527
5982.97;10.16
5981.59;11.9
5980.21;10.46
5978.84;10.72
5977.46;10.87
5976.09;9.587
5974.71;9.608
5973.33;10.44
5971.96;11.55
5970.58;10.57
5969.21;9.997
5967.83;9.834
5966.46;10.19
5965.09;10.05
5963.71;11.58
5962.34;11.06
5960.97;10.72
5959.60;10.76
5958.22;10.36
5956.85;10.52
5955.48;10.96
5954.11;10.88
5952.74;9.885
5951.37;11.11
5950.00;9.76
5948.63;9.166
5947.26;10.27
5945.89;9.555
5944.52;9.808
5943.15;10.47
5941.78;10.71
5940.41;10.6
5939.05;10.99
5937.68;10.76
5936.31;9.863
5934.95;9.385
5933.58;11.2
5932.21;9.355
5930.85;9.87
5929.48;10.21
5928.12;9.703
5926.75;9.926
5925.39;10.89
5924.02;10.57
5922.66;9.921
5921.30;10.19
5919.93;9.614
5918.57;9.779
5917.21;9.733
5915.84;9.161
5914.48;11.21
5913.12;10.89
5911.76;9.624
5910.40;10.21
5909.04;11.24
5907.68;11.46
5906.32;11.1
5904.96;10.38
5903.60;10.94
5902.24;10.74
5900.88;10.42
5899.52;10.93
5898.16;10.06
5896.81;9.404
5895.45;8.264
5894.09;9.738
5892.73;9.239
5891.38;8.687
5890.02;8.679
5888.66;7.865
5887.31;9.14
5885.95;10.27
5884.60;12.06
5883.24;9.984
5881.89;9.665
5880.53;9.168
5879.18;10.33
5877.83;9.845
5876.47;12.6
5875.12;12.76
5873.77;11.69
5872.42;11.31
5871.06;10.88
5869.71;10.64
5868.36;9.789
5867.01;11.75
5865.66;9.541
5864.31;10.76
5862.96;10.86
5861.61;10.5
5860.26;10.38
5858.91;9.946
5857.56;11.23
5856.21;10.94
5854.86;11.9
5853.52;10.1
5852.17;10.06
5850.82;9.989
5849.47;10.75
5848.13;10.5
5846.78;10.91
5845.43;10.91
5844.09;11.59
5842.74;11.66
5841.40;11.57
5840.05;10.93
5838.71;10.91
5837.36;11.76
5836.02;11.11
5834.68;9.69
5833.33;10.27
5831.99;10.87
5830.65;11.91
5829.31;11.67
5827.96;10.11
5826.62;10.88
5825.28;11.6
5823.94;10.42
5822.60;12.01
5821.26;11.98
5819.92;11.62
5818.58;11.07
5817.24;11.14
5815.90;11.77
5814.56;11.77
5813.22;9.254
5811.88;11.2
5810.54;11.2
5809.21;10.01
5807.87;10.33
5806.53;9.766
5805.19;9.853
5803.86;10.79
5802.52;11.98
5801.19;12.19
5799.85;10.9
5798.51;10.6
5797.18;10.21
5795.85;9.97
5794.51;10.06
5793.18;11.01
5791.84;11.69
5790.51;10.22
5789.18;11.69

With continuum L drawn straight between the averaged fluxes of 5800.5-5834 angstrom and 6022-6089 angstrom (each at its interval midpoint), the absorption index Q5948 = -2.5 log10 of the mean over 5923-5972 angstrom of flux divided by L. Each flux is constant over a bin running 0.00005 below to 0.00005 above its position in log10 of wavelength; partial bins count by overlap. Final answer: 0.031 mag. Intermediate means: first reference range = 11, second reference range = 10.3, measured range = 10.3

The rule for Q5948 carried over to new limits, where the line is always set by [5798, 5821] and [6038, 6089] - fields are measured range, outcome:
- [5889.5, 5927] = 0.06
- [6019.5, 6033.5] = 0.04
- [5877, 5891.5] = 0.12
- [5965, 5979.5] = 0.03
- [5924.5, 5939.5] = 0.05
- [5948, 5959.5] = 0.03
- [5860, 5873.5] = 0.01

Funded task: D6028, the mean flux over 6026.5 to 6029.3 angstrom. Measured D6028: 10.5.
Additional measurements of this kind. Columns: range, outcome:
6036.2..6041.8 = 10.2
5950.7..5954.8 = 10.6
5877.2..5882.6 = 9.76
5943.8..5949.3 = 9.7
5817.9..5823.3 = 11.7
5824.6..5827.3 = 11.3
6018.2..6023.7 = 9.87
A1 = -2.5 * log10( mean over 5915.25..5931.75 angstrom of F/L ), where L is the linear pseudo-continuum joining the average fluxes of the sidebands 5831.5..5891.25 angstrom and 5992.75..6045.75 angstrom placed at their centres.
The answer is 0.05 mag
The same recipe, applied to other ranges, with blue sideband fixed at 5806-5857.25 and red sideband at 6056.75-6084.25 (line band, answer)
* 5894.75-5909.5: 0.034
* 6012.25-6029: 0.026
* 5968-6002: 0.018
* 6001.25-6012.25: 0.043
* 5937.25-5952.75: 0.040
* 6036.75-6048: -0.022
